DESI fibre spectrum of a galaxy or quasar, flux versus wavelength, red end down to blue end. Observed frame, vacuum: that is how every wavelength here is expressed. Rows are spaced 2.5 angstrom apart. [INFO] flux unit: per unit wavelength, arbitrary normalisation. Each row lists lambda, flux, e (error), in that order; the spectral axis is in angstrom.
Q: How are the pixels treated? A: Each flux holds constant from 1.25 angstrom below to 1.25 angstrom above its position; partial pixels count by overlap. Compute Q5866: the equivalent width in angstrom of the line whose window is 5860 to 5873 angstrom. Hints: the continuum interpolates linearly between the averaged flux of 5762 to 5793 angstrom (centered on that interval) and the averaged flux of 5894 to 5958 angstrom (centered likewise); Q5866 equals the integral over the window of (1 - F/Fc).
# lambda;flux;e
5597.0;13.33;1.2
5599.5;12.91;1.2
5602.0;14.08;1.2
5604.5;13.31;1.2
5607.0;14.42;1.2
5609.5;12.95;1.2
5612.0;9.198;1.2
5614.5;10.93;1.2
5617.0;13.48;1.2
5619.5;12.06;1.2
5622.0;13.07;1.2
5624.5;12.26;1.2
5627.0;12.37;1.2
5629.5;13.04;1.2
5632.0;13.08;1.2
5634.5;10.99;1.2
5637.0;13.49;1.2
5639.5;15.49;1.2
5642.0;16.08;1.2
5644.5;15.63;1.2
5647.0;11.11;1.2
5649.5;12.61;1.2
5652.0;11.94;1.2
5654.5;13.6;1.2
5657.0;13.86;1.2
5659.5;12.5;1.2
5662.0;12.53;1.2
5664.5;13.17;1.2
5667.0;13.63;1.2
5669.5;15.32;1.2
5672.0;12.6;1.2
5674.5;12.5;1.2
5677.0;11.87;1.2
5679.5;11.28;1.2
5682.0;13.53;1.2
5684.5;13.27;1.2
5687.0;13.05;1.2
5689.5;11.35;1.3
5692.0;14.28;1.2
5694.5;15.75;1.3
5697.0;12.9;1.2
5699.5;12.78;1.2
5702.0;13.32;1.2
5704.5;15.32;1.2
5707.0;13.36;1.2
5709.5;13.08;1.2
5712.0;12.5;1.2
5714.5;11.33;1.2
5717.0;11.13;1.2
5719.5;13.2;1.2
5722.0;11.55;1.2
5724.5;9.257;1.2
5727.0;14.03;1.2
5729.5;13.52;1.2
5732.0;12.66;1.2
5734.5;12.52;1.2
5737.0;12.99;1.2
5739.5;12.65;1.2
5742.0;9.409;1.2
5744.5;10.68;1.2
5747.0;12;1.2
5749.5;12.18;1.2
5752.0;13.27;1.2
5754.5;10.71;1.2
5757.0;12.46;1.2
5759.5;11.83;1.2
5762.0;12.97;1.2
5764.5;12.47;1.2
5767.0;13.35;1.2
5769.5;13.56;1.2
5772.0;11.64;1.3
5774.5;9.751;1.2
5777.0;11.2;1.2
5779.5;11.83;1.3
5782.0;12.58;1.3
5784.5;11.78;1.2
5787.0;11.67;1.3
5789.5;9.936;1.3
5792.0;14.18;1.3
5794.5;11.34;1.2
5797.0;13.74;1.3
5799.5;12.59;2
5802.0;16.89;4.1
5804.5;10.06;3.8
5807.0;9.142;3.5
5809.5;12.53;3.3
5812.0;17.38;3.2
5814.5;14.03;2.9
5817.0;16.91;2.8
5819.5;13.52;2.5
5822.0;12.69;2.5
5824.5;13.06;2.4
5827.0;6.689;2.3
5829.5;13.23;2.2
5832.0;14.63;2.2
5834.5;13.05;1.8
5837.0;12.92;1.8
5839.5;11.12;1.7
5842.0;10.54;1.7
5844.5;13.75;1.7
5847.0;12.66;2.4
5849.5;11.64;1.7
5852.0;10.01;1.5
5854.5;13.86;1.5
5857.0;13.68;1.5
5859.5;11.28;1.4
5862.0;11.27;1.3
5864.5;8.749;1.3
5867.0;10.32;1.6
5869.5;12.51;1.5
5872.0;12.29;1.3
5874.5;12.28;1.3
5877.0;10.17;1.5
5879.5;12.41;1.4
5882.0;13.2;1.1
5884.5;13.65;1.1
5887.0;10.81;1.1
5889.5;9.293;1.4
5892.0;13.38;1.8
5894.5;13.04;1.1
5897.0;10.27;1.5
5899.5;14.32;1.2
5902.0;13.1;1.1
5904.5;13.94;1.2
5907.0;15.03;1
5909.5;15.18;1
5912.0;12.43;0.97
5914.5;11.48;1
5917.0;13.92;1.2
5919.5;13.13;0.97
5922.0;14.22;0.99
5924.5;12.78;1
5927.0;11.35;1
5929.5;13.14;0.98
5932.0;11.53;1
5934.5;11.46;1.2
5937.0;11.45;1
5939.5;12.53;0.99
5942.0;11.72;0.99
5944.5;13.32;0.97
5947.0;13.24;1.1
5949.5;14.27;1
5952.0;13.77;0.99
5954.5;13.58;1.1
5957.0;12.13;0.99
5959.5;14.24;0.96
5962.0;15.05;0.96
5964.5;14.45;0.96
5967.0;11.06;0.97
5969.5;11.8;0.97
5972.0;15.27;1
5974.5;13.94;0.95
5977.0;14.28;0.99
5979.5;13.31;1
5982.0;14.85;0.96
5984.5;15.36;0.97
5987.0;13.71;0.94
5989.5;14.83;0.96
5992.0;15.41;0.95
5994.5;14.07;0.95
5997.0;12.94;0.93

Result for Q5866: 1.6 angstrom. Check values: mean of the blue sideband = 12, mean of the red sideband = 12.9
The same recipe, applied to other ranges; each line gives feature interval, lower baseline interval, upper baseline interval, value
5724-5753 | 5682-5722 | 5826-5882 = 1.4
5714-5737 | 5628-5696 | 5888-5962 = 1.7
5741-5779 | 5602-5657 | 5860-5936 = 2.4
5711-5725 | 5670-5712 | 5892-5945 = 1.6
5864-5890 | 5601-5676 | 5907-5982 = 3.1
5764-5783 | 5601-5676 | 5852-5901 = 0.6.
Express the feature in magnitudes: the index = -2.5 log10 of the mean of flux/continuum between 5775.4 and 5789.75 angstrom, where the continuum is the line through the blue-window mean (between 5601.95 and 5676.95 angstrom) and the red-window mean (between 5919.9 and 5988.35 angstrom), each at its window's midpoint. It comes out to 0.14 mag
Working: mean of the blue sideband 13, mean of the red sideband 13.3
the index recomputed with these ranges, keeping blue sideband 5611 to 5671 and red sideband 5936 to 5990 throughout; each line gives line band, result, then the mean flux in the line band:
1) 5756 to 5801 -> 0.089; 12.2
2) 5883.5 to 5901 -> 0.113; 12.1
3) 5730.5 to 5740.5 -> 0.036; 12.7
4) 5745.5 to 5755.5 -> 0.098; 12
